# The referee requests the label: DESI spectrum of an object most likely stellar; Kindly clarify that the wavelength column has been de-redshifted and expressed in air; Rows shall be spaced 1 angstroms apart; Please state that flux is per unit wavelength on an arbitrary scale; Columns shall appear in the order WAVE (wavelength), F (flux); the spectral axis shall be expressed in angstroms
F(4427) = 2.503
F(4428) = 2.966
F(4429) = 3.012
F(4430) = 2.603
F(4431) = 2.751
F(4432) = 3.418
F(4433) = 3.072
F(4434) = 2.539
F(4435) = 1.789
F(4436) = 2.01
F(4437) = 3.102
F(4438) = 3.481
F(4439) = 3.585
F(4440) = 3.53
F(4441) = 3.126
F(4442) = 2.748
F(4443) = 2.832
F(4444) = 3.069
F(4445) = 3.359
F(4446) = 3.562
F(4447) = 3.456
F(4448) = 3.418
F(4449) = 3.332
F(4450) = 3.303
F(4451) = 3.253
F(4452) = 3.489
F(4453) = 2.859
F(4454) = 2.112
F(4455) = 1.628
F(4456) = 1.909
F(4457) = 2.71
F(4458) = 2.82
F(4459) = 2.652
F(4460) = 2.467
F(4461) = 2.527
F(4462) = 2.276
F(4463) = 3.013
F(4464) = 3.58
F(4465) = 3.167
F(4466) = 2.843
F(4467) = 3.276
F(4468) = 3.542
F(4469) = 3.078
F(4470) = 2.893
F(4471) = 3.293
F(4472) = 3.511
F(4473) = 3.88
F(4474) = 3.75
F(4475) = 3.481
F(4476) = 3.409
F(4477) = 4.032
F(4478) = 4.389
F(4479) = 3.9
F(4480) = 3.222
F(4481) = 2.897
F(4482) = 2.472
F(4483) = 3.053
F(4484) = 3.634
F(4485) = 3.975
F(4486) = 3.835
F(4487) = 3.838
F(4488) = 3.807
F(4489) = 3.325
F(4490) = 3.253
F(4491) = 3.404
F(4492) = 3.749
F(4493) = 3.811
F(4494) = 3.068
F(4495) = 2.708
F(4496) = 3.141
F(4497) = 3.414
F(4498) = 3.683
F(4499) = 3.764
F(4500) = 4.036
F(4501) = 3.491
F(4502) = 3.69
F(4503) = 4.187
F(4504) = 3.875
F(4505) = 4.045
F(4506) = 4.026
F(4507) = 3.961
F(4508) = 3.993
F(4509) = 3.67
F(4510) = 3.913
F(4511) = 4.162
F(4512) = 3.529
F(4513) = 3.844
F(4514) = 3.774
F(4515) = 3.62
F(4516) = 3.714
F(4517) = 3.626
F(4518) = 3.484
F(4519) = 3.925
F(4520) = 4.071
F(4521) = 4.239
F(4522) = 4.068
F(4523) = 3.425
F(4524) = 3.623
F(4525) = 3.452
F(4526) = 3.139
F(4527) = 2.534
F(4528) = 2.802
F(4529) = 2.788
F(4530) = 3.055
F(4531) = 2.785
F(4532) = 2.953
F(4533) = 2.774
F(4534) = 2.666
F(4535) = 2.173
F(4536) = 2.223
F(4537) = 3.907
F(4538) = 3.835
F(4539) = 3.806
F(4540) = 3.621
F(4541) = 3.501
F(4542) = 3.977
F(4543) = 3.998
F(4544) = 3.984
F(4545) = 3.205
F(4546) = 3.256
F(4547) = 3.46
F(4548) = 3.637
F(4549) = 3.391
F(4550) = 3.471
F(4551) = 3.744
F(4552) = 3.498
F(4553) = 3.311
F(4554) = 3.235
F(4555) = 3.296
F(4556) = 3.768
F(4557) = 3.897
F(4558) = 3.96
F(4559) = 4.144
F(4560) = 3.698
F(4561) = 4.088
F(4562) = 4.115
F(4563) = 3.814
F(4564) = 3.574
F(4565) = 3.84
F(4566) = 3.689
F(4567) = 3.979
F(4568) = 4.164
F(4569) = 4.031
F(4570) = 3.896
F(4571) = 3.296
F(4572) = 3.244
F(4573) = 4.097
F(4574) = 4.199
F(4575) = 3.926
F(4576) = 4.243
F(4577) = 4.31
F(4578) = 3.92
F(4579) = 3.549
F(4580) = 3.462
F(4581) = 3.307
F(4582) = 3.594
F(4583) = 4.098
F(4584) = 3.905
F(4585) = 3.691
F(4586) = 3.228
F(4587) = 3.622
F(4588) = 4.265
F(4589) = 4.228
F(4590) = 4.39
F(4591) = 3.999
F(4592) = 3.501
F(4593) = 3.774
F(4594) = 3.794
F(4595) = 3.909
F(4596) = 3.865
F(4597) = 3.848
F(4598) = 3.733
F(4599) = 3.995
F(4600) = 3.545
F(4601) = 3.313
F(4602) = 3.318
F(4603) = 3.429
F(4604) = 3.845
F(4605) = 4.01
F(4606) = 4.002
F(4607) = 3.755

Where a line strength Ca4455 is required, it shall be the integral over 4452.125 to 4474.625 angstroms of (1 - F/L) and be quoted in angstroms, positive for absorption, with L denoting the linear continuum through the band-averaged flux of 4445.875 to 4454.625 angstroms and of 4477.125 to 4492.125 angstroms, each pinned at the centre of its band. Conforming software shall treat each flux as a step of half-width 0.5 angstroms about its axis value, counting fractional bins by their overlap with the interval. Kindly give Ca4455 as 2.7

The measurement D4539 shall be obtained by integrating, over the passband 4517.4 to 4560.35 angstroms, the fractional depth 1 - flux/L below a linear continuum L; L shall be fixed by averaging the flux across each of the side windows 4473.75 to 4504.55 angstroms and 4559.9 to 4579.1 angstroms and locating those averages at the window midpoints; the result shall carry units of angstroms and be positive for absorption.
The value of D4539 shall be 3.8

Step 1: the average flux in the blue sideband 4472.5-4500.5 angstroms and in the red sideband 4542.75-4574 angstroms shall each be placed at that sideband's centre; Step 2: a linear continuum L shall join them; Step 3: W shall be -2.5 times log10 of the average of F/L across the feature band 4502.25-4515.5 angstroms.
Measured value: -0.09 mag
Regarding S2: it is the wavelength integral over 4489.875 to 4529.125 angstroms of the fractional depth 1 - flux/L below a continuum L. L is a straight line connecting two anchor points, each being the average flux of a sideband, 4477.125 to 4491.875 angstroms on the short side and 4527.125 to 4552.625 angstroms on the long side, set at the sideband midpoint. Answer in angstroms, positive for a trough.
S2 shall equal -2.45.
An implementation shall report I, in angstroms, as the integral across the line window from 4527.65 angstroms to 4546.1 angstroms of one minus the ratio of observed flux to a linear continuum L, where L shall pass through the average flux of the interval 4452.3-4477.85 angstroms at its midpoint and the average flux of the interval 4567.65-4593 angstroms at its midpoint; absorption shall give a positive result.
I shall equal 1.6 angstroms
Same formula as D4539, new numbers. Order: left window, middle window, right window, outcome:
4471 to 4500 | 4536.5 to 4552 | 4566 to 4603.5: 0.16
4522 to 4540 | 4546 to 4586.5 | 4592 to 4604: -3.96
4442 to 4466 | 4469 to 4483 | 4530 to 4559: -1.94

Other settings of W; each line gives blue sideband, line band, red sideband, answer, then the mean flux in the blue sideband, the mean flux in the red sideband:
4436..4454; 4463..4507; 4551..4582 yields -0.04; 3.2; 3.78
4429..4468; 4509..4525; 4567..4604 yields -0.13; 2.92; 3.8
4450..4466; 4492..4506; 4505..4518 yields -0.02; 2.72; 3.82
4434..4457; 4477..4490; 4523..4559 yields -0.14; 2.94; 3.35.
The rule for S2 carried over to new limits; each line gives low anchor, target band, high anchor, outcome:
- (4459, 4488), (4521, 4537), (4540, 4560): 2.3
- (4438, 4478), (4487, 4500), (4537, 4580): -0.5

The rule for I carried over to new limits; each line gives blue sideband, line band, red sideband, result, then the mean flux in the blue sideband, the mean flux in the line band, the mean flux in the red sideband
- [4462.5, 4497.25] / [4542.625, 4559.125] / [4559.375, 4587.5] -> 0.56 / 3.42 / 3.59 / 3.81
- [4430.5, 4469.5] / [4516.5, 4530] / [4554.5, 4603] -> -0.11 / 2.94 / 3.46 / 3.81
